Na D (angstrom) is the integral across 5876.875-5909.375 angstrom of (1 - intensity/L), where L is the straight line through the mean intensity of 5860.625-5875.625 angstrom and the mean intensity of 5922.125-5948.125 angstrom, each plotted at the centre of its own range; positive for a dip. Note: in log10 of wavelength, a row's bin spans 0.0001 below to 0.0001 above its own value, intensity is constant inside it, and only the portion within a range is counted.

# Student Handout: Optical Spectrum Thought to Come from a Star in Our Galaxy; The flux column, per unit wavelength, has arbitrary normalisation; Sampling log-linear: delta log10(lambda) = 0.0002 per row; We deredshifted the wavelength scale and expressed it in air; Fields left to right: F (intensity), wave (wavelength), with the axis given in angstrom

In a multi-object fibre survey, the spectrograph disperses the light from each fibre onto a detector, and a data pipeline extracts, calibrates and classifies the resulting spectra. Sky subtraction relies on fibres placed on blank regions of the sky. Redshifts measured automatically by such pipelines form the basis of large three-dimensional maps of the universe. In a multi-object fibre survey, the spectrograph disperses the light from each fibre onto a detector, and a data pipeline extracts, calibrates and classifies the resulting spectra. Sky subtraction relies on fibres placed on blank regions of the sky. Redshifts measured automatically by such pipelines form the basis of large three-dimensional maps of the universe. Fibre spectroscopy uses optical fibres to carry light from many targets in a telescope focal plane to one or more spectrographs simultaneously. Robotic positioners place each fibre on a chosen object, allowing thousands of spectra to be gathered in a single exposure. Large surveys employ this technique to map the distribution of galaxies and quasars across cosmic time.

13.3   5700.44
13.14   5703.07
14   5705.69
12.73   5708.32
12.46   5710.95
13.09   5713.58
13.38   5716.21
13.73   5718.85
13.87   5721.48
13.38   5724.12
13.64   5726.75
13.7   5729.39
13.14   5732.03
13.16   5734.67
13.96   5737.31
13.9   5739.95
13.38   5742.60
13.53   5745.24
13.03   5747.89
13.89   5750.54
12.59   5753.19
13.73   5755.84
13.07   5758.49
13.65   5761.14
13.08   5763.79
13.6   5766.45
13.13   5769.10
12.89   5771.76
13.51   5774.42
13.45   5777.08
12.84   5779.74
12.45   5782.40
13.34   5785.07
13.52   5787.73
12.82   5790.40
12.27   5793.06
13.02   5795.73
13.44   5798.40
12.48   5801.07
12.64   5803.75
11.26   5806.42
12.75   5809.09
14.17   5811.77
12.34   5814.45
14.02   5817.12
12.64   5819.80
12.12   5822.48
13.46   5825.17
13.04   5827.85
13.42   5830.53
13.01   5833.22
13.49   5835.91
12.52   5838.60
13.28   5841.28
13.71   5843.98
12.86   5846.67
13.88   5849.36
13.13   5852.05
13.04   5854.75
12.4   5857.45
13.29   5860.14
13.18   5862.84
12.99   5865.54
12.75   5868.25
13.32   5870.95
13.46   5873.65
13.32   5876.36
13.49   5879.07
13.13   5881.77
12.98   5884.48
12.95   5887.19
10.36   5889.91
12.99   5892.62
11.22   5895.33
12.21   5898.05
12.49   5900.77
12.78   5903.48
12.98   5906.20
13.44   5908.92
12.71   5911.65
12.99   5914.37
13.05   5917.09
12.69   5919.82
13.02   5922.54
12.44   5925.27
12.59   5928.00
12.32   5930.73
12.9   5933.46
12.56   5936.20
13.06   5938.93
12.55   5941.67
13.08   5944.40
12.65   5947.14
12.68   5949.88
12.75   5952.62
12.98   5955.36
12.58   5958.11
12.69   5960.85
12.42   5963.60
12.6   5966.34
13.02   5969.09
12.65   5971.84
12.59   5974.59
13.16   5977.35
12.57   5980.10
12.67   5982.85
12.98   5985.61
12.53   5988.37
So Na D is 1.0 angstrom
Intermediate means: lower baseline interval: 13.2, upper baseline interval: 12.7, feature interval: 12.6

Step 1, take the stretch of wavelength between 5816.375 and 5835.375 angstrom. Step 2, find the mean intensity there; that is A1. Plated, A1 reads 13.1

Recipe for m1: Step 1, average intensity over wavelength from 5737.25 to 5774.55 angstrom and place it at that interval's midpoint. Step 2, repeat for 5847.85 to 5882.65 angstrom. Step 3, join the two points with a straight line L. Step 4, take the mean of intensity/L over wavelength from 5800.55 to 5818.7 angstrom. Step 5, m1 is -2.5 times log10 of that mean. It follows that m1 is 0.038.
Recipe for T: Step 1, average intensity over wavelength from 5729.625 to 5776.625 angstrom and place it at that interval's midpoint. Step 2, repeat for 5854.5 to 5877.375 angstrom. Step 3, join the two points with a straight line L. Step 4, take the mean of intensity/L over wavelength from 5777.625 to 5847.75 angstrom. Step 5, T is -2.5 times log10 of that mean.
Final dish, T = 0.021 mag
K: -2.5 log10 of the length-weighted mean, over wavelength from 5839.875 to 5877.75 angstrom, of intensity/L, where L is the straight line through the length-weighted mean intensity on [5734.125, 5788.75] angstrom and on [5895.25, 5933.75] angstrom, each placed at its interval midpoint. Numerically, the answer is -0.02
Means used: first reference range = 13.3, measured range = 13.2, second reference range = 12.7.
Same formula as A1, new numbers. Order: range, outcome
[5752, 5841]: 13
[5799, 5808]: 12.3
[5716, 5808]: 13.2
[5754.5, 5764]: 13.4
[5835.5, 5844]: 13.1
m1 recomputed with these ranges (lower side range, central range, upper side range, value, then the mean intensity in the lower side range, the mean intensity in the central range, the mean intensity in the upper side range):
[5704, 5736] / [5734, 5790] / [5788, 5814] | -0.021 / 13.4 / 13.3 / 12.8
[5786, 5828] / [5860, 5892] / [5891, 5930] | -0.016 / 12.9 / 12.9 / 12.7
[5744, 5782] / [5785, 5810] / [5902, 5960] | 0.037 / 13.3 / 12.7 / 12.8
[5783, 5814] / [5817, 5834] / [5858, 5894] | -0.013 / 12.9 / 13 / 12.9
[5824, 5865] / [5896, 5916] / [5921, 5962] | 0.012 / 13.2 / 12.7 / 12.7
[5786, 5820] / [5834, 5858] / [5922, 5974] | -0.028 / 12.9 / 13.2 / 12.7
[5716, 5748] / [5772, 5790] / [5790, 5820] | -0.007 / 13.5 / 13.1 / 12.8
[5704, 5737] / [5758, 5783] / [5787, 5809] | -0.023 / 13.4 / 13.2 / 12.7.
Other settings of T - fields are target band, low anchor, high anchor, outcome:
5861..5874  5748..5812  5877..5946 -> -0.03 mag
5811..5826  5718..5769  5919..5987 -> 0.01 mag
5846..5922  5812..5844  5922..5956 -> 0.00 mag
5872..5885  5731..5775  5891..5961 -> -0.03 mag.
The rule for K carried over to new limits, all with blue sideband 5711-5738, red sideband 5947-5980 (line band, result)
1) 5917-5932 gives 0.016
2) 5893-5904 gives 0.062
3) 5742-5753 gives 0.000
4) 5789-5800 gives 0.029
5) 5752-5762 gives 0.007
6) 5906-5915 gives -0.012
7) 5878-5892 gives 0.032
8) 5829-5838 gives -0.009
